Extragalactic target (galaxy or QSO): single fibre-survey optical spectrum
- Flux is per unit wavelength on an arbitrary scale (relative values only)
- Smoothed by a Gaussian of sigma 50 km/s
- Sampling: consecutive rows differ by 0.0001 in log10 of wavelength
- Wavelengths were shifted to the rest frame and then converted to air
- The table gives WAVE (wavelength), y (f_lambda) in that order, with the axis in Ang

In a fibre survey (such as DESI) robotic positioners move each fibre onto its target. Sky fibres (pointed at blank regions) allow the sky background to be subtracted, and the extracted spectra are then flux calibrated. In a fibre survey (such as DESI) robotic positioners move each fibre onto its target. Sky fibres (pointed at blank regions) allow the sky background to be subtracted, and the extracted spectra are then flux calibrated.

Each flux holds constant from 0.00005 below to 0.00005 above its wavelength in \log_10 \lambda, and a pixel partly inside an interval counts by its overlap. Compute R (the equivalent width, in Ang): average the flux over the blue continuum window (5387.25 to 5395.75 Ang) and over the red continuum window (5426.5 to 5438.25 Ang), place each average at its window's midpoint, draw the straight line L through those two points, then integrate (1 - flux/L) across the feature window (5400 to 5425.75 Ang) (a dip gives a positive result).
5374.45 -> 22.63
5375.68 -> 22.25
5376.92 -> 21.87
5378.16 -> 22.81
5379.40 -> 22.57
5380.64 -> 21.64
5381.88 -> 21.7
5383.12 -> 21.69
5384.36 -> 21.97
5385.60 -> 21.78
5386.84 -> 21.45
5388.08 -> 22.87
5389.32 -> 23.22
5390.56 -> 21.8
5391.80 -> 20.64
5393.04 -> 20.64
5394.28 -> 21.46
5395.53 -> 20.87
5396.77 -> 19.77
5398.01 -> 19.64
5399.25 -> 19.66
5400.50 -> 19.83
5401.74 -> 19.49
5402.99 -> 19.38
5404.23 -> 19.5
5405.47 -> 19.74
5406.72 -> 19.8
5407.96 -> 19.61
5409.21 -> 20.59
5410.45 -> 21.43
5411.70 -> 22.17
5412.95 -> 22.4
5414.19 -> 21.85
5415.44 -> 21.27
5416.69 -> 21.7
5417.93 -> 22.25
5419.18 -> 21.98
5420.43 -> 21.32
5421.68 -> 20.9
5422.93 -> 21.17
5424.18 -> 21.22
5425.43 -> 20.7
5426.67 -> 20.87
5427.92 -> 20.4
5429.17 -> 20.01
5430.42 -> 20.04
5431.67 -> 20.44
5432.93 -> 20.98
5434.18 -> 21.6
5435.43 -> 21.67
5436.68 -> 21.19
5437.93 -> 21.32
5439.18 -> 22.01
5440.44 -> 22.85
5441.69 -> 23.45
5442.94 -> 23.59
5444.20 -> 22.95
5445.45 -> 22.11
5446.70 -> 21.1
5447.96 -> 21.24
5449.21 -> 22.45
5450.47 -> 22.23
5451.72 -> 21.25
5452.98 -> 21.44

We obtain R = 0.4 Ang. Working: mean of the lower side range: 21.7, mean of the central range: 20.9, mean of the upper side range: 20.8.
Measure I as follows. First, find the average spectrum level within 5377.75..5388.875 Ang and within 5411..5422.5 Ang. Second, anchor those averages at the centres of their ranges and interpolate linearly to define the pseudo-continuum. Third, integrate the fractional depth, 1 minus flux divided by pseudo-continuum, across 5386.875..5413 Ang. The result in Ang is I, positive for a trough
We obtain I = 1.5 Ang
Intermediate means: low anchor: 22.1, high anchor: 21.7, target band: 20.7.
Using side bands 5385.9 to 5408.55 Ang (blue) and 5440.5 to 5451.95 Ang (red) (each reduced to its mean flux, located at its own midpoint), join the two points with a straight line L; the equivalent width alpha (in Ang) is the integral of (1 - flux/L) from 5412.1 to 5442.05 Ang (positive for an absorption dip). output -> 0.3 Ang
